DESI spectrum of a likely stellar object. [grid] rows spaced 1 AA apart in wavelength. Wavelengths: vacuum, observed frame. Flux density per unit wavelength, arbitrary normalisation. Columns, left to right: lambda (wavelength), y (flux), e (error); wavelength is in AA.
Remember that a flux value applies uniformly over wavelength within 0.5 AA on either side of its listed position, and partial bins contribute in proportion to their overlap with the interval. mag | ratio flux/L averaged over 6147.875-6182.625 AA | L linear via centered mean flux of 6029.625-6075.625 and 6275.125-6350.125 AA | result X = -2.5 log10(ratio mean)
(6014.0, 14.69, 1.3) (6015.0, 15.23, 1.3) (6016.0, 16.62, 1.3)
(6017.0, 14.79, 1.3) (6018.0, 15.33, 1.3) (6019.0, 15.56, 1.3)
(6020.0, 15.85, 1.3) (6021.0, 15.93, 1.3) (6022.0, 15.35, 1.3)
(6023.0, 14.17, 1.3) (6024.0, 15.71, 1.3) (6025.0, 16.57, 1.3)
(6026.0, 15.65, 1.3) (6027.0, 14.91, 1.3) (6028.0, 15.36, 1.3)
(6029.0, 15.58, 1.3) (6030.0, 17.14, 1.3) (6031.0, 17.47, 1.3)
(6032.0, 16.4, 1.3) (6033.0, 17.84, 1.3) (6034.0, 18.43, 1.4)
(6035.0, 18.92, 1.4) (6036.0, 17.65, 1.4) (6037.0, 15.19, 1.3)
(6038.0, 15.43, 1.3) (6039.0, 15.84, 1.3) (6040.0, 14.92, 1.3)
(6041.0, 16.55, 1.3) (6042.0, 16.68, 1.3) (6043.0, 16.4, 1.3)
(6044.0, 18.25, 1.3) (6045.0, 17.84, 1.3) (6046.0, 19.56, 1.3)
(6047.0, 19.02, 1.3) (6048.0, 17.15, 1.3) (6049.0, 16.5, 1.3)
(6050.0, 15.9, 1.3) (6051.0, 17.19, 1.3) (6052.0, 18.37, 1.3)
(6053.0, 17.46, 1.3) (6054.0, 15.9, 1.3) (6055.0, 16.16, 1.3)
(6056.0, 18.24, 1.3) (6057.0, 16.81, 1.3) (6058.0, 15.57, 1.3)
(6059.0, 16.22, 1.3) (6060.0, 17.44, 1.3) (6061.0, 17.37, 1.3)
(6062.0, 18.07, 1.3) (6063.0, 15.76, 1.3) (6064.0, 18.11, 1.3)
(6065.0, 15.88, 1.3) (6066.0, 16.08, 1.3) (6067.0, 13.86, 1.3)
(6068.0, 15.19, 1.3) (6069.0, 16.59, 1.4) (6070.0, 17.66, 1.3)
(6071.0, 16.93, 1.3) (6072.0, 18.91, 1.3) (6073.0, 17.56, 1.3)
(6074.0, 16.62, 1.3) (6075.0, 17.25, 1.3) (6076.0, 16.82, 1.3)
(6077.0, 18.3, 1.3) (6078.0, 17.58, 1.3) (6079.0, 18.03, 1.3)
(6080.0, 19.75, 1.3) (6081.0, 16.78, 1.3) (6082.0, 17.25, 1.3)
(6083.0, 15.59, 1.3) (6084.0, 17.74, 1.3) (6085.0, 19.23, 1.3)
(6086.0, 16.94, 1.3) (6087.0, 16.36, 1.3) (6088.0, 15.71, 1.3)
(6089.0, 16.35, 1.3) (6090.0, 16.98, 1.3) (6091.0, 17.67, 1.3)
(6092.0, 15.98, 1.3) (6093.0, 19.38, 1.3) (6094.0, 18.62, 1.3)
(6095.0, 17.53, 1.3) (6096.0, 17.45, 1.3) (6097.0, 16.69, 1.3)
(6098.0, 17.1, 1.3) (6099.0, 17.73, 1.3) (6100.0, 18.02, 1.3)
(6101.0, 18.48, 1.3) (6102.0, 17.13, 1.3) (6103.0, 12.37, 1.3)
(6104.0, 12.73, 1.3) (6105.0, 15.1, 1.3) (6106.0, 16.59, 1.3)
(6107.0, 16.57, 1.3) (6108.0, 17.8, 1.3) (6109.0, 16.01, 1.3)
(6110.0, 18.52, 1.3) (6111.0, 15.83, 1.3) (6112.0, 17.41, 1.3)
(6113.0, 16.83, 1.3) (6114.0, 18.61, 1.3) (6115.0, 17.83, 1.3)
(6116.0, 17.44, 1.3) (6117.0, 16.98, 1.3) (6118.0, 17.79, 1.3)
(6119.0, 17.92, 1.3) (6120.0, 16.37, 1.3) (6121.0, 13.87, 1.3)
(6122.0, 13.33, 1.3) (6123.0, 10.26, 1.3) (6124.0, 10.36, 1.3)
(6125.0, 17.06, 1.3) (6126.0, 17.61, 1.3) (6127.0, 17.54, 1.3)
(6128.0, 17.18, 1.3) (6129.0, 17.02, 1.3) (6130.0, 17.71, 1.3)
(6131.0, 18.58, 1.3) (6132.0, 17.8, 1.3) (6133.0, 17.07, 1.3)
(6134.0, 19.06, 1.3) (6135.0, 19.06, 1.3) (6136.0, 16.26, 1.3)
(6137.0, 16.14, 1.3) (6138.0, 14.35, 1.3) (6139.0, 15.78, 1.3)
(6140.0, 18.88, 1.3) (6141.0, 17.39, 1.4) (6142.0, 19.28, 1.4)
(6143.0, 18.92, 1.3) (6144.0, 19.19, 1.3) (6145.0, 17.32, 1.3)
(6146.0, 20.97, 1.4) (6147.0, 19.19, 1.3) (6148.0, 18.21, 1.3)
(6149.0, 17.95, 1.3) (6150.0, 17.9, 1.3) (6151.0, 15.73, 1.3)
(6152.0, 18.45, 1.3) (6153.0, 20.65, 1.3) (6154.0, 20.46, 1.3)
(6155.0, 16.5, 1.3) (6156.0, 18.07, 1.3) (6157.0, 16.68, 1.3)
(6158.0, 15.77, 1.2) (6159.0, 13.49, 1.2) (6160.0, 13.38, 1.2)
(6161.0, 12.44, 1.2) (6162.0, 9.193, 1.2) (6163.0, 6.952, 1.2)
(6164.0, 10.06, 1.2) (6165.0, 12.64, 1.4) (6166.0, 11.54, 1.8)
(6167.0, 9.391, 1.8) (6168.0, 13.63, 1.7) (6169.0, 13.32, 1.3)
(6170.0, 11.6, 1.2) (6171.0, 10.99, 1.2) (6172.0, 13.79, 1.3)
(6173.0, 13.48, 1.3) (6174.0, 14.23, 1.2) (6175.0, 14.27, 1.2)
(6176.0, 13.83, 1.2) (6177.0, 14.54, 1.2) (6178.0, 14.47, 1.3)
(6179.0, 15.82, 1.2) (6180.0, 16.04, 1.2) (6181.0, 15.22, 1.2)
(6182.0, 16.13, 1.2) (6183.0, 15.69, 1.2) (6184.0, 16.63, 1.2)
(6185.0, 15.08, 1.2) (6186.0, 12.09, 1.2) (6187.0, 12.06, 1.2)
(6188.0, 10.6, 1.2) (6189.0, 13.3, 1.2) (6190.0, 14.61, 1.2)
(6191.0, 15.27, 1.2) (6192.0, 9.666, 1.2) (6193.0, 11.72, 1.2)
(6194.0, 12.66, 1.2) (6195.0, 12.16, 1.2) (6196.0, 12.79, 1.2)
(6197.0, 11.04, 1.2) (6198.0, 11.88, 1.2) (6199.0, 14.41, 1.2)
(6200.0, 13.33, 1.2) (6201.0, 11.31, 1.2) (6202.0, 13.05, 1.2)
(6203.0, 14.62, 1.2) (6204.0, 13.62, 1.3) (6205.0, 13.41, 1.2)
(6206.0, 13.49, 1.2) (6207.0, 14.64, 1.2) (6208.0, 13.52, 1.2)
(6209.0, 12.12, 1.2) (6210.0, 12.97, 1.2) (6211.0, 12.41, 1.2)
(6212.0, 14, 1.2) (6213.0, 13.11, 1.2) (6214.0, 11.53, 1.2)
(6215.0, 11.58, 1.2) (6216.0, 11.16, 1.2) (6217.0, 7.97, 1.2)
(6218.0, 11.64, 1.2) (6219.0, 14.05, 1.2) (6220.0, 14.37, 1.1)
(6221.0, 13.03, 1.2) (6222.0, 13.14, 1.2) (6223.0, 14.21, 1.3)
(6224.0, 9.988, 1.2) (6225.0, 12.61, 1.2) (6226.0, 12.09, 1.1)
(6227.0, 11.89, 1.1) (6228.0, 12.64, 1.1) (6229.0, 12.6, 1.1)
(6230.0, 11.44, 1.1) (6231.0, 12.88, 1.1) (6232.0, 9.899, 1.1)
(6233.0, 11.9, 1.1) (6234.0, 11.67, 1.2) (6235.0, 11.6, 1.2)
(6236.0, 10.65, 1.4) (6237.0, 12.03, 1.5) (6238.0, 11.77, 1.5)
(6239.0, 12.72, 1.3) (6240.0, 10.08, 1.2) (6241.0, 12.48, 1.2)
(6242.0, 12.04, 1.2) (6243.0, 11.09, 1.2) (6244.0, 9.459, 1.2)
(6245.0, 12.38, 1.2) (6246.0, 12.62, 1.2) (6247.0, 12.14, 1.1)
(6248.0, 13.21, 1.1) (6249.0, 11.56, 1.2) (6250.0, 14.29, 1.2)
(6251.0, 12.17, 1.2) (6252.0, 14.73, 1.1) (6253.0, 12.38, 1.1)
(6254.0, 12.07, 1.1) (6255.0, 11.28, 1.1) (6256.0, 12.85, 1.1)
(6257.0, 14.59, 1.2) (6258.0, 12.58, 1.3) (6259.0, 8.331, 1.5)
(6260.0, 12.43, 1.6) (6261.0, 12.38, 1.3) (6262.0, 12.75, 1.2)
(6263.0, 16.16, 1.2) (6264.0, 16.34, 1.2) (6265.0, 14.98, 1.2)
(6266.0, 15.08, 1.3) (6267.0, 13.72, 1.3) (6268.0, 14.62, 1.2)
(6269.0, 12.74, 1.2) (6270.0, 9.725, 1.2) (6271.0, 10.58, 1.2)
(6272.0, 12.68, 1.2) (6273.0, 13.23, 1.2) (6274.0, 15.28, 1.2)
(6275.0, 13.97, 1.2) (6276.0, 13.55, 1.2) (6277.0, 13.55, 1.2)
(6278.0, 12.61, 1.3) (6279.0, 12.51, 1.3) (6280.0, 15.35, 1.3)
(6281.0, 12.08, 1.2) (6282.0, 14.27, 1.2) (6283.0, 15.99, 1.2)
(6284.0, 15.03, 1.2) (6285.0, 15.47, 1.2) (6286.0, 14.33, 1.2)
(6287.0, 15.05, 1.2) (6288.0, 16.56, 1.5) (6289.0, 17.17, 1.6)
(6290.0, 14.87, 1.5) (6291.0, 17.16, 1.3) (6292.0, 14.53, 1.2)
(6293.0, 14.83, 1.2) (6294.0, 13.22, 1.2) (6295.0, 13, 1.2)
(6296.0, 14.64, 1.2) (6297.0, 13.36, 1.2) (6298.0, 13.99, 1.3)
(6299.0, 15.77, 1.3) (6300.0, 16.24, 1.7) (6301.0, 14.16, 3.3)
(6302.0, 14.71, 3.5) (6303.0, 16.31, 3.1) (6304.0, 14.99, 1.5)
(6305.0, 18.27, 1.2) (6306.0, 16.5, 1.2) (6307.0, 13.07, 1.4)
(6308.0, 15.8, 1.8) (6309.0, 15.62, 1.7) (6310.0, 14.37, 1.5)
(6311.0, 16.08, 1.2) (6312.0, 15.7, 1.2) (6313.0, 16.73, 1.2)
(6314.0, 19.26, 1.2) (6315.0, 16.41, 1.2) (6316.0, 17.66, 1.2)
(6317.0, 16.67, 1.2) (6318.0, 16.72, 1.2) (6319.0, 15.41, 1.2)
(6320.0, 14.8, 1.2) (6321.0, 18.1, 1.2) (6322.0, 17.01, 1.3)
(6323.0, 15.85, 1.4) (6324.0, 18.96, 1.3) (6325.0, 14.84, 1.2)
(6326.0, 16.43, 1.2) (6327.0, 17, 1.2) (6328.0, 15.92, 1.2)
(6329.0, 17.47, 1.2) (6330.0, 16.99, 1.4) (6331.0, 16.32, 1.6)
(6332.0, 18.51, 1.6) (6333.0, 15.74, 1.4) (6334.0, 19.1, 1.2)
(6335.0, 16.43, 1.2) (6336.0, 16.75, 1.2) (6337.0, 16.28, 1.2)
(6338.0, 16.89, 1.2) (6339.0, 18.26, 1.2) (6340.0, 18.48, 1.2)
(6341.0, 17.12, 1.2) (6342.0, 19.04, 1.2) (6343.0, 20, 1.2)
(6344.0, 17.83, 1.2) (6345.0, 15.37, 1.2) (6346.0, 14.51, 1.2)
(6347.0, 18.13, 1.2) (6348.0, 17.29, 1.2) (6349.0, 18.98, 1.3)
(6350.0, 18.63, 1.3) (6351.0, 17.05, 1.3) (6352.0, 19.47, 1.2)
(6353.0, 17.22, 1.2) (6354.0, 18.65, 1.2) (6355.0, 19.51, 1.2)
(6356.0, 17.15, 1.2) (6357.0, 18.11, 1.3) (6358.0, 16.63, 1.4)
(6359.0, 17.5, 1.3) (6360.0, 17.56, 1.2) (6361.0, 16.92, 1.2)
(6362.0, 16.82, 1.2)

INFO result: 0.15 mag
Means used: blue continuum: 17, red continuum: 16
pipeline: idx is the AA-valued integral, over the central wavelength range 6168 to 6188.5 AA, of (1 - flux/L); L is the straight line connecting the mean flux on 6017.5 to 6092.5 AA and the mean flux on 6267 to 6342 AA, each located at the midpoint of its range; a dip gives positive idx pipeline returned 2.7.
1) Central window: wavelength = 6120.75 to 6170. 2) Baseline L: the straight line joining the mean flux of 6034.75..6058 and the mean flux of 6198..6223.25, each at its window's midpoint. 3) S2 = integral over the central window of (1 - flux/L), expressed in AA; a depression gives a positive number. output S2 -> -4.6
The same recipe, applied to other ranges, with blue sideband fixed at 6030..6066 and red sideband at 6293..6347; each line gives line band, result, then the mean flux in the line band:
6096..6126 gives 1.17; 16.2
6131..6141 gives -0.26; 17.2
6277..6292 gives 1.44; 14.8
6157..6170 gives 3.68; 12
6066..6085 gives -0.23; 17.2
